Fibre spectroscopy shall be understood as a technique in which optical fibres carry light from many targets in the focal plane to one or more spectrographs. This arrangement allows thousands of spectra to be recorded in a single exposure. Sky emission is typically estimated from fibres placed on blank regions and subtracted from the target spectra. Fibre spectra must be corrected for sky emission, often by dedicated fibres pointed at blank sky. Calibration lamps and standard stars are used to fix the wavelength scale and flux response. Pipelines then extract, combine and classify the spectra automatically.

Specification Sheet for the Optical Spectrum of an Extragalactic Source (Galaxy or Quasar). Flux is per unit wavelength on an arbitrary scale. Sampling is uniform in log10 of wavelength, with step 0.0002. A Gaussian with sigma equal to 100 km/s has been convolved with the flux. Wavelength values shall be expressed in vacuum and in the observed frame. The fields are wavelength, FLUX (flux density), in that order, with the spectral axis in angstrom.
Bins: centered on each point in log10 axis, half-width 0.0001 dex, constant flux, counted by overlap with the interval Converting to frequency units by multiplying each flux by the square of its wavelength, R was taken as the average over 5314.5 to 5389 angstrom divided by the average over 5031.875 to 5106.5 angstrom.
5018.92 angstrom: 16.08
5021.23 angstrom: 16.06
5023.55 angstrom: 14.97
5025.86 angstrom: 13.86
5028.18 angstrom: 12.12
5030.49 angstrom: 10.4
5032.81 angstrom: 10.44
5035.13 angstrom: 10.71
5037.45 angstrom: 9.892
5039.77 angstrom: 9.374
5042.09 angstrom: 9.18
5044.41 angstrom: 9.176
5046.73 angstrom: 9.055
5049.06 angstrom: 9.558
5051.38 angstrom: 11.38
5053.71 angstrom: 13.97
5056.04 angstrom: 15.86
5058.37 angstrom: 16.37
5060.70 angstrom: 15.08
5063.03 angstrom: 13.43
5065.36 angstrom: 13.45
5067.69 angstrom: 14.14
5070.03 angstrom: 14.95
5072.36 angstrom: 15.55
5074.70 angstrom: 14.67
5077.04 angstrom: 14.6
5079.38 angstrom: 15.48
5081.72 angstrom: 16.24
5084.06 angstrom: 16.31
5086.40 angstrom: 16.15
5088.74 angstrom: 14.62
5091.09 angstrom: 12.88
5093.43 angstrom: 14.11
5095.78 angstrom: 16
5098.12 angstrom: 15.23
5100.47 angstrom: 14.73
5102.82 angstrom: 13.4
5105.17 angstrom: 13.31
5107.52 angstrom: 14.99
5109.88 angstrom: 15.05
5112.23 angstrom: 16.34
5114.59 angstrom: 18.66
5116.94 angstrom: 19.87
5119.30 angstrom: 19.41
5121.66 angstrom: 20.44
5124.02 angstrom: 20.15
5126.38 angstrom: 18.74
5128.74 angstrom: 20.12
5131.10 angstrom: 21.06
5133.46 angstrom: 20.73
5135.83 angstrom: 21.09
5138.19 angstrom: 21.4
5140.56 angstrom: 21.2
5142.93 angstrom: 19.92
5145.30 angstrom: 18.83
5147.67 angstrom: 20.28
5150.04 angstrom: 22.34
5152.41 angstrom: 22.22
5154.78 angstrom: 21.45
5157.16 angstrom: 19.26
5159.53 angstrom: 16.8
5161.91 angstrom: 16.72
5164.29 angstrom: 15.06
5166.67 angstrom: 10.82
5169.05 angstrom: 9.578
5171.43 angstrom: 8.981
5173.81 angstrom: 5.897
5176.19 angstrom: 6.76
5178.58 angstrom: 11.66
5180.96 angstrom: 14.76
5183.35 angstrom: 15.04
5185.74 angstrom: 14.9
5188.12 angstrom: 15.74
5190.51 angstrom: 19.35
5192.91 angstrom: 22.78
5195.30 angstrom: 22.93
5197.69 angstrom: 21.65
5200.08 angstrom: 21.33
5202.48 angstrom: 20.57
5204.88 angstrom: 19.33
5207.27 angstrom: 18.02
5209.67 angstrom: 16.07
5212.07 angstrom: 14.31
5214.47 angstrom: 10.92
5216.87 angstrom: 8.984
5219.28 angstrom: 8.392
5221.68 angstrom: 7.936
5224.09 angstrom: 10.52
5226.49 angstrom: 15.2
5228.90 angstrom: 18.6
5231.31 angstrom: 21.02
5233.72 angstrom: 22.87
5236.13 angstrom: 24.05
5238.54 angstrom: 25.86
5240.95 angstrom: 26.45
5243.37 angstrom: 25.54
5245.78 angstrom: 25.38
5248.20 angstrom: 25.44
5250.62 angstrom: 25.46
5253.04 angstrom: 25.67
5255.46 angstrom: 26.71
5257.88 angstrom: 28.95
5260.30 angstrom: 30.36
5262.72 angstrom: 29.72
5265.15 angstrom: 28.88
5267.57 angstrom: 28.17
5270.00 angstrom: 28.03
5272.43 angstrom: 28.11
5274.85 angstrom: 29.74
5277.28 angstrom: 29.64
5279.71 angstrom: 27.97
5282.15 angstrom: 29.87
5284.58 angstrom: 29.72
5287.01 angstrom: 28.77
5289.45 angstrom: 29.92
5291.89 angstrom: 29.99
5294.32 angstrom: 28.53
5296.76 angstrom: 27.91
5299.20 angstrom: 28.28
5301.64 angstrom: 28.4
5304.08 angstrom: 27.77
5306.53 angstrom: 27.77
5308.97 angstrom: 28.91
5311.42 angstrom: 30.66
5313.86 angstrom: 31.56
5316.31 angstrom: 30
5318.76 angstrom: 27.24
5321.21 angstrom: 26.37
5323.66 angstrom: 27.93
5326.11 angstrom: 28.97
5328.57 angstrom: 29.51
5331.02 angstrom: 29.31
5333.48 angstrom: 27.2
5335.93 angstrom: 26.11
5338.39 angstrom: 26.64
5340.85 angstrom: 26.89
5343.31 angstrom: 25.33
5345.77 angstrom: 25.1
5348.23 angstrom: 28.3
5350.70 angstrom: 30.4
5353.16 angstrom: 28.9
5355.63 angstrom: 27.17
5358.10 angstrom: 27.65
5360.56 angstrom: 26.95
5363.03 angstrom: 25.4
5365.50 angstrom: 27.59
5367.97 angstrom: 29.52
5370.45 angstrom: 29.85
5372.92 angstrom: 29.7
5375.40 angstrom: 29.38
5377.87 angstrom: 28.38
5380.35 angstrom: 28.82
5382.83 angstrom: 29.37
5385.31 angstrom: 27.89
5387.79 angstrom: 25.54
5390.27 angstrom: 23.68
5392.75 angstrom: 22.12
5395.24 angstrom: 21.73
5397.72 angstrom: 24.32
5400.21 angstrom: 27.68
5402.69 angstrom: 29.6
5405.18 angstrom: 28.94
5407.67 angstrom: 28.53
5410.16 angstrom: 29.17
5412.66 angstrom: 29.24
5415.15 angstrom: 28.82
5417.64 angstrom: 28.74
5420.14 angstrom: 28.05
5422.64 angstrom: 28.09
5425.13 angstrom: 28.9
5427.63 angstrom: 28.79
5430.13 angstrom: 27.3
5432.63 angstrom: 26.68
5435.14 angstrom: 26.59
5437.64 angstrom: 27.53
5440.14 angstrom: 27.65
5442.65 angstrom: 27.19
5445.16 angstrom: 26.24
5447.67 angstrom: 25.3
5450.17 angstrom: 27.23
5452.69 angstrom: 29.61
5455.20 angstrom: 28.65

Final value 2.3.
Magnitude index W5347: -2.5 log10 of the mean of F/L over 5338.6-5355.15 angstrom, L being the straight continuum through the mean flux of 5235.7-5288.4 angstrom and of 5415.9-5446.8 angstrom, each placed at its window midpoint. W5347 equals 0.01 mag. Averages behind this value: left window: 27.7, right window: 27.6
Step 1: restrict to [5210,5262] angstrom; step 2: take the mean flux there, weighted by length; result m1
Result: 20.4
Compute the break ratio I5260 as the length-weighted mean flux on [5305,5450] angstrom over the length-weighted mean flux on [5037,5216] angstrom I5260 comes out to 1.7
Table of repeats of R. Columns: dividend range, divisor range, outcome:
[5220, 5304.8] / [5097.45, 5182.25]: 1.61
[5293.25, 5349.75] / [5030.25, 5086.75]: 2.38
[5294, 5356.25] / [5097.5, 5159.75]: 1.61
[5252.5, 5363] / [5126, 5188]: 1.80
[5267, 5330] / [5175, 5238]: 1.82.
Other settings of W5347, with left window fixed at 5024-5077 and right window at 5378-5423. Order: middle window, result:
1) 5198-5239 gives 0.18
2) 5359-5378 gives -0.10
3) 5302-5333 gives -0.21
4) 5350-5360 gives -0.12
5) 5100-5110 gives 0.05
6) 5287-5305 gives -0.25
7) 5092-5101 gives -0.04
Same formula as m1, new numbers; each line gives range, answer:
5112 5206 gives 17.9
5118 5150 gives 20.3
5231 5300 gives 27.6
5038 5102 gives 13.7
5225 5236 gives 19.6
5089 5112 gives 14.5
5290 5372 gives 28.1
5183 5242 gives 17.7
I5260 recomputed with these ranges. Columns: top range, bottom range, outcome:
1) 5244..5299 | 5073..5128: 1.75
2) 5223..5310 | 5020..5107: 1.97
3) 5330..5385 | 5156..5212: 1.77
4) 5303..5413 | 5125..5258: 1.51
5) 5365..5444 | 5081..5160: 1.53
